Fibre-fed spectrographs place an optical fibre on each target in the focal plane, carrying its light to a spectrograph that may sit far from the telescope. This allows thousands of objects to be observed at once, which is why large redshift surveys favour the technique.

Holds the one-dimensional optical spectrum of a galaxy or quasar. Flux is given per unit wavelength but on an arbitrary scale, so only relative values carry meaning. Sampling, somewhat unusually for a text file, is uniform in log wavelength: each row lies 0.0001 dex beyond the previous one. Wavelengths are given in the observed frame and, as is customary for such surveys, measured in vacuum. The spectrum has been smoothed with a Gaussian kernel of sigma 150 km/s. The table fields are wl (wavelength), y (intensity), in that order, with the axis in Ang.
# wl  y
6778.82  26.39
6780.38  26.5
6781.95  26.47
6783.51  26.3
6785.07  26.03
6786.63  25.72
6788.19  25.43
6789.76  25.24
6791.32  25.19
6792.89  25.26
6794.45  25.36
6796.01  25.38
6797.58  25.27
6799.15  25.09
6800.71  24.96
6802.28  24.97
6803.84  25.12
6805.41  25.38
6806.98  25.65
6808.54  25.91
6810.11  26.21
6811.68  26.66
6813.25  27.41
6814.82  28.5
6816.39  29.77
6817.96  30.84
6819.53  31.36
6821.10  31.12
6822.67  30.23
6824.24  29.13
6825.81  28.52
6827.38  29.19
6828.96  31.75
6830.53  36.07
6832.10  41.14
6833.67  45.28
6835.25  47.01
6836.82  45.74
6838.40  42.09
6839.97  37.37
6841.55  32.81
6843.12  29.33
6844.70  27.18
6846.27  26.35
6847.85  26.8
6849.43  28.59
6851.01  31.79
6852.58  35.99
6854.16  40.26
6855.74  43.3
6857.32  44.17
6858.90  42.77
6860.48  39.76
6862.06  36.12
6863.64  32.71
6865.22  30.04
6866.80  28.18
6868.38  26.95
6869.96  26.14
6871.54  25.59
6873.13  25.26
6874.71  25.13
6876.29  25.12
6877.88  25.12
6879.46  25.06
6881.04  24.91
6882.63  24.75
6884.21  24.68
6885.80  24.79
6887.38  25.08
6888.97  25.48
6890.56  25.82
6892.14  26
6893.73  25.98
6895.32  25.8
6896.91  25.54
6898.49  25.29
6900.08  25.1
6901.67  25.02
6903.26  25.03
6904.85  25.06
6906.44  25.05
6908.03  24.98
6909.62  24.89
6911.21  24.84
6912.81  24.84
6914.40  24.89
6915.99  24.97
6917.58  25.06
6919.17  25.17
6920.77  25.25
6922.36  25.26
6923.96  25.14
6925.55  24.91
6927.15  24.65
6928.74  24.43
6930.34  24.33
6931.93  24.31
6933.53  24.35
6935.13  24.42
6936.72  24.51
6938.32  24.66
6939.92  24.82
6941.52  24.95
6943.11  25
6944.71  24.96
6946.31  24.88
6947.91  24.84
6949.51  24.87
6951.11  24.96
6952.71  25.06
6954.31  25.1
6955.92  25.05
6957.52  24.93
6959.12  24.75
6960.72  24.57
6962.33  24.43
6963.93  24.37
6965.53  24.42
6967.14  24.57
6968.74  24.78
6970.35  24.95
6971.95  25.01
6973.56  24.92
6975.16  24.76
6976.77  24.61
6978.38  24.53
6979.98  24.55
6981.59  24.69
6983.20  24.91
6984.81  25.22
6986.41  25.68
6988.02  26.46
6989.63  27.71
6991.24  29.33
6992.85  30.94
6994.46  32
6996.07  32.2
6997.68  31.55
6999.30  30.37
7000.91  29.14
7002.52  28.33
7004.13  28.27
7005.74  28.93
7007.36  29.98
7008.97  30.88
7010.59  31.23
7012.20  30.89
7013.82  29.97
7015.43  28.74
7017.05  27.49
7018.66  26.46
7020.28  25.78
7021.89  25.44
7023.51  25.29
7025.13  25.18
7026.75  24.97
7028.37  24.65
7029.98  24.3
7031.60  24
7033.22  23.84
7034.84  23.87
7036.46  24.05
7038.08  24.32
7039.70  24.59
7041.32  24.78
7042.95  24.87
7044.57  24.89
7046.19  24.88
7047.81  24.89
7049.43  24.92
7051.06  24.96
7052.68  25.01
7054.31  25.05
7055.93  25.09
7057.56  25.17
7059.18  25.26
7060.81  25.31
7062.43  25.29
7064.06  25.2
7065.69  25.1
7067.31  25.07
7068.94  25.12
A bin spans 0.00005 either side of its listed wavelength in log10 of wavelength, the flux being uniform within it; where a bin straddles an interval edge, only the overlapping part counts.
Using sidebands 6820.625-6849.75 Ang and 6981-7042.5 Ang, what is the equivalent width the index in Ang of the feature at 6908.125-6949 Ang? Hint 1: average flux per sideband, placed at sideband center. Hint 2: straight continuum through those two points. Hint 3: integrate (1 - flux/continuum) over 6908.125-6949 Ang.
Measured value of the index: 7.6 Ang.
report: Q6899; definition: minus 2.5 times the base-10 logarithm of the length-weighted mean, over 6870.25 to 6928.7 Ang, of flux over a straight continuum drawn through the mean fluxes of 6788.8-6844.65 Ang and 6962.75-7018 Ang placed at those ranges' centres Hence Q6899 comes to 0.16 mag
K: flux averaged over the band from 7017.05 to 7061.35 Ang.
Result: 24.9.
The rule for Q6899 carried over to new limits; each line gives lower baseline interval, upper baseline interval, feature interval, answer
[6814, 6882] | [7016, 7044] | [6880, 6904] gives 0.211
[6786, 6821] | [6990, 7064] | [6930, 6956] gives 0.081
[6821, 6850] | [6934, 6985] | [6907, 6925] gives 0.123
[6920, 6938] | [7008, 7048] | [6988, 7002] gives -0.177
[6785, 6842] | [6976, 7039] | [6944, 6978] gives 0.129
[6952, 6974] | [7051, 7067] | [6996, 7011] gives -0.199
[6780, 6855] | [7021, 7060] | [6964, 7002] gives -0.029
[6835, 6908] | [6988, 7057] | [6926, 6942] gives 0.169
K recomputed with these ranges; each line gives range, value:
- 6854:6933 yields 27.3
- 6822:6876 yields 33.7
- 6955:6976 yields 24.7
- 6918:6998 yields 25.5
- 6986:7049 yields 27.2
